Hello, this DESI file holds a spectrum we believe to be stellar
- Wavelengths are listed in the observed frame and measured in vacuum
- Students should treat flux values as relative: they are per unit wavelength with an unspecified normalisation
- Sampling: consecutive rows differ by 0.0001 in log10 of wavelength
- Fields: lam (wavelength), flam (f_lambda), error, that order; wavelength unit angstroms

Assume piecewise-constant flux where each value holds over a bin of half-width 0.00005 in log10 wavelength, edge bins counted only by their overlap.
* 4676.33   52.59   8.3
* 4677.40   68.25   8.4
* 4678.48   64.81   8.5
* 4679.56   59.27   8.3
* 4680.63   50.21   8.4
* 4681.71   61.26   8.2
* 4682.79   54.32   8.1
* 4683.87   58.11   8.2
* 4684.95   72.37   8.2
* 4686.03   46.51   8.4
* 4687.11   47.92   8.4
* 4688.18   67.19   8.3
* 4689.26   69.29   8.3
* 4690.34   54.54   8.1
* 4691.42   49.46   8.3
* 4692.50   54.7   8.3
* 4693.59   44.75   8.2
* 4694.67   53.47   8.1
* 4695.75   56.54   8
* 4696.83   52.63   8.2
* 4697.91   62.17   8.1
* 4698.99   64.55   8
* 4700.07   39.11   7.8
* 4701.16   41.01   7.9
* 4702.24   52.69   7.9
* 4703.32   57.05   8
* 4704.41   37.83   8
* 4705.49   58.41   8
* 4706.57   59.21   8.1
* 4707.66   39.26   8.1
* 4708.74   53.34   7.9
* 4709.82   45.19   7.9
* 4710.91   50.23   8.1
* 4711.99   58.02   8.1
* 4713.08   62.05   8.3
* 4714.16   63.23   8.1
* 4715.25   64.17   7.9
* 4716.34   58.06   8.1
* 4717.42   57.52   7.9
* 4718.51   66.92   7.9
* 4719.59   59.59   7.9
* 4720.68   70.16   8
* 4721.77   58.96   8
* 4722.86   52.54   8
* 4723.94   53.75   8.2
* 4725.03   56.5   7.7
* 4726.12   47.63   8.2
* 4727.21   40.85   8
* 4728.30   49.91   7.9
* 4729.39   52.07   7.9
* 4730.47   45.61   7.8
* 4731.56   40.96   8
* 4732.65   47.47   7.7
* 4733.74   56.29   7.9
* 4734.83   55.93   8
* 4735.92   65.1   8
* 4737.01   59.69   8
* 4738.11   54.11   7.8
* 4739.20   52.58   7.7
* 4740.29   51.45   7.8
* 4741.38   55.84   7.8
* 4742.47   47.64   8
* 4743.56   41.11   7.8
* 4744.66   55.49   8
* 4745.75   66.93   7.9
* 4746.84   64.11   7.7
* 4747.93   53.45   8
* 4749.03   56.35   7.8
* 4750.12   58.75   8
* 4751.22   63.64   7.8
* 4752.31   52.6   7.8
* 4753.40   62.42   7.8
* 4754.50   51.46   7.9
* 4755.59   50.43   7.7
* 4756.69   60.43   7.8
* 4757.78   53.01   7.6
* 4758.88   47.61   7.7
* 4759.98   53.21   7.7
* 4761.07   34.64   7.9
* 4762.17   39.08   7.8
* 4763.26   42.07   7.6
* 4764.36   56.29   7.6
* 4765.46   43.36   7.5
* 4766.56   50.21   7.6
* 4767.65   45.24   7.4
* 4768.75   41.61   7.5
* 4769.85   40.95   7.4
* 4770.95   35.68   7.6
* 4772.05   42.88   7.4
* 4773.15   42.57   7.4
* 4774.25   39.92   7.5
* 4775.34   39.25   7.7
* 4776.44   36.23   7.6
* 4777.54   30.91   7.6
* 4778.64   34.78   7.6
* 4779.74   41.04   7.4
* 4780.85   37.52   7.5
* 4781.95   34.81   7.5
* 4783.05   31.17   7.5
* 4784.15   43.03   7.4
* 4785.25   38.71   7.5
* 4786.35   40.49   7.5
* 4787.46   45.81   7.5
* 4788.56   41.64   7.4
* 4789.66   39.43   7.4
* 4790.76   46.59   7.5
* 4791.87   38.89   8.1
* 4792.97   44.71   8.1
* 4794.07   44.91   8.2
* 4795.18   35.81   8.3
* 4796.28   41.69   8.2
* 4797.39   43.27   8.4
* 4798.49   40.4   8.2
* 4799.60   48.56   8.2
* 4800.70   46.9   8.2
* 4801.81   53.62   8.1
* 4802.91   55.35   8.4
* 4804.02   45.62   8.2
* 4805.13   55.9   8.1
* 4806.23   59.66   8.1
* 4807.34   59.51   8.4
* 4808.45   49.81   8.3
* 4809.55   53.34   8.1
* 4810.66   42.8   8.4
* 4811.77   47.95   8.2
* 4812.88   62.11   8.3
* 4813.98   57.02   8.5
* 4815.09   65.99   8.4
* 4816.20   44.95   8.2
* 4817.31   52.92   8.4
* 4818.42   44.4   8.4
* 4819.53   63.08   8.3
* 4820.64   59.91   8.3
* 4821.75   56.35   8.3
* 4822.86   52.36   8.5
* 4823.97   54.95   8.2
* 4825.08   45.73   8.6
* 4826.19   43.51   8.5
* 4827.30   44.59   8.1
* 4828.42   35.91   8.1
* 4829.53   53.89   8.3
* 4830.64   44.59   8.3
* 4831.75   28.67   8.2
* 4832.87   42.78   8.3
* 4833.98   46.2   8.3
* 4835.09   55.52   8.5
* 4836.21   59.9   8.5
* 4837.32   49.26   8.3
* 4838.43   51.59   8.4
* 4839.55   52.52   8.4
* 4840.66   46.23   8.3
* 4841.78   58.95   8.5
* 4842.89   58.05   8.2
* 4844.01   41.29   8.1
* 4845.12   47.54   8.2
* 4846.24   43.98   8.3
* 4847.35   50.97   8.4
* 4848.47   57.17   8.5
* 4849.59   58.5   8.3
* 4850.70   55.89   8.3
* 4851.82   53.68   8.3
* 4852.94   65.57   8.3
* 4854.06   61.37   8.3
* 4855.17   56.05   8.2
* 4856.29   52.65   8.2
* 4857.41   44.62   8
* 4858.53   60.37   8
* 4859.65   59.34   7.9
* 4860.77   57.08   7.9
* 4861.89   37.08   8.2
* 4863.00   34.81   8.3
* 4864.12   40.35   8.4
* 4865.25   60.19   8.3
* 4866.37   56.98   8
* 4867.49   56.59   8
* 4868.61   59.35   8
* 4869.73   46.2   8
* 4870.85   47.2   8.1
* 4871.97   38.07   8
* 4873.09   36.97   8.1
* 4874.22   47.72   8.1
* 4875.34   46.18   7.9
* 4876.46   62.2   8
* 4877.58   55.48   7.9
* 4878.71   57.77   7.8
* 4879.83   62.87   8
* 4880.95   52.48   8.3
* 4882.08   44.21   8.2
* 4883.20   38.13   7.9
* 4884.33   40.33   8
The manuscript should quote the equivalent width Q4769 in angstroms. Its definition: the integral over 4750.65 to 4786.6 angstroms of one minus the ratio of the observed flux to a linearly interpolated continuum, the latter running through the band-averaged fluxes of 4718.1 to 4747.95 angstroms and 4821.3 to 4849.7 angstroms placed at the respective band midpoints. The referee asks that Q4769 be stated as 5.8 angstroms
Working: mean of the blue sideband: 54.4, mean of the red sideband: 49.1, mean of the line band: 44.2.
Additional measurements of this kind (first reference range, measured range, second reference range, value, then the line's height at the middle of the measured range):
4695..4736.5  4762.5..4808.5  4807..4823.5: 9.1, 54.1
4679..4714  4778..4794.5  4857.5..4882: 3.9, 52.5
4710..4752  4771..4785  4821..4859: 4.1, 53.6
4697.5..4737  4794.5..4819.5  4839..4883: 1.0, 52.6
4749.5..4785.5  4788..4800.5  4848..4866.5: 1.3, 47.4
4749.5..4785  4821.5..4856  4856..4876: -2.1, 47.9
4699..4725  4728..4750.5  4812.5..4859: 0.2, 54.3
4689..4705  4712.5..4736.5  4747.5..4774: -2.3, 50.9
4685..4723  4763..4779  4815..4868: 3.5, 53.3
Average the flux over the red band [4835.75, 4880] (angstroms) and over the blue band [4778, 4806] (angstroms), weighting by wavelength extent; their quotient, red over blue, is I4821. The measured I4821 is 1.21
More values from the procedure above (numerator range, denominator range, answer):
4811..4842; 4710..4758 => 0.91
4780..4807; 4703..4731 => 0.81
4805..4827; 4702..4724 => 0.95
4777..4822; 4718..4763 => 0.87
